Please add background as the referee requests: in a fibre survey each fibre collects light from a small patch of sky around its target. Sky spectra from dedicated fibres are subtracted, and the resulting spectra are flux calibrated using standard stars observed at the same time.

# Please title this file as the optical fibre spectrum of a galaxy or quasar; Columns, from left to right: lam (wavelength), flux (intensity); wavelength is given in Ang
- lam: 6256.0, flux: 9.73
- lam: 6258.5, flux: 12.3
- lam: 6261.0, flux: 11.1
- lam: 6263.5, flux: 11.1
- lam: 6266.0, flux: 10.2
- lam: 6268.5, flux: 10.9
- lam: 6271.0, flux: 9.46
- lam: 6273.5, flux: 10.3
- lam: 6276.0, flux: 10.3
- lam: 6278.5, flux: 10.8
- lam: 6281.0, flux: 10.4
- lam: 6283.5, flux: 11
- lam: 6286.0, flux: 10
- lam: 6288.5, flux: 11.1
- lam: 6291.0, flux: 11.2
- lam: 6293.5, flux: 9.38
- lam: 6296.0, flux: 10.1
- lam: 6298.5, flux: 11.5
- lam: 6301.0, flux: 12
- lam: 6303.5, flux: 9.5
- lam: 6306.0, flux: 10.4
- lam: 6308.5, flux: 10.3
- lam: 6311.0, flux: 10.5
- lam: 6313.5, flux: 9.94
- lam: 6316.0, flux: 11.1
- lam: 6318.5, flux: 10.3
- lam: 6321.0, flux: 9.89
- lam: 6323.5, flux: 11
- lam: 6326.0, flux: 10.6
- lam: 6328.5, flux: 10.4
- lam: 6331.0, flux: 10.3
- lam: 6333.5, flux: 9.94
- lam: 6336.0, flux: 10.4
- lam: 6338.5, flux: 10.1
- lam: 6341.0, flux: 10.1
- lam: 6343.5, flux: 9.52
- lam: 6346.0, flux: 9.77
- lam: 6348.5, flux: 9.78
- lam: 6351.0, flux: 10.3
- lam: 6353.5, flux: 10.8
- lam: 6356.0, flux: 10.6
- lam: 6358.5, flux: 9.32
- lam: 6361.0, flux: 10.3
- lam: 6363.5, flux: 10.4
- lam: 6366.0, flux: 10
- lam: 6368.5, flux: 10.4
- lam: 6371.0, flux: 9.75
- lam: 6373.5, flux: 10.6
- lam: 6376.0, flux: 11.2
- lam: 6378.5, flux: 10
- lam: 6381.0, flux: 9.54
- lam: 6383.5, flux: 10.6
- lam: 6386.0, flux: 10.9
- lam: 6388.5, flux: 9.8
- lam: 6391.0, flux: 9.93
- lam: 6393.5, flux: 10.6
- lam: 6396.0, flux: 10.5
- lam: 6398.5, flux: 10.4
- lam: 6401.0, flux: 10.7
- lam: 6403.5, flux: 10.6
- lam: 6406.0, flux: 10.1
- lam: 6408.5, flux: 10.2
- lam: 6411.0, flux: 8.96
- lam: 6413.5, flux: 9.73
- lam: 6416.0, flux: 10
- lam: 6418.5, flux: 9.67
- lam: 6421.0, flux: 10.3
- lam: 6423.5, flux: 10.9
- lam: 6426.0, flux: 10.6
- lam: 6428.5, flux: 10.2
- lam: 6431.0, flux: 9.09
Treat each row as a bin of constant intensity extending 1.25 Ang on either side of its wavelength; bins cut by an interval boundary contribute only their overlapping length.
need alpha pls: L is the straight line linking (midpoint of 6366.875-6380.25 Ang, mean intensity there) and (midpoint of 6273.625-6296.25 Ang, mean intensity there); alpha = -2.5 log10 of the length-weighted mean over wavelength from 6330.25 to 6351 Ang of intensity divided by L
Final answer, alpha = 0.04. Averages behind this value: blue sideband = 10.5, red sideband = 10.3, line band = 10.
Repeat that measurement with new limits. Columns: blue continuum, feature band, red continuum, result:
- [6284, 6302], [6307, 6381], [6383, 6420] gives 0.02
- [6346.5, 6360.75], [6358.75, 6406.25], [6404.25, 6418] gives -0.04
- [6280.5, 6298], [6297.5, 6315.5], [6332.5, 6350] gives -0.03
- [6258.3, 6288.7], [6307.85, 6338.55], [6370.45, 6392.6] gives 0.01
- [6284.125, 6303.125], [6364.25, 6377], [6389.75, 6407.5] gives 0.01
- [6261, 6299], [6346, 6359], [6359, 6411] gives 0.02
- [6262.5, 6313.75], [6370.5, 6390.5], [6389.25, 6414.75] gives -0.01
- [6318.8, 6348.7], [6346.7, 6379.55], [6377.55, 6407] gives 0.00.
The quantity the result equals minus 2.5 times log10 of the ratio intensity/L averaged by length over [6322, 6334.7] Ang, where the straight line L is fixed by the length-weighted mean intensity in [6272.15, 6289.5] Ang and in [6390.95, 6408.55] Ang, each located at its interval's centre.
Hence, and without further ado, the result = 0.01 mag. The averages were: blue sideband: 10.5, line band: 10.4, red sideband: 10.4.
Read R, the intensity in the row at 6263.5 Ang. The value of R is 11.1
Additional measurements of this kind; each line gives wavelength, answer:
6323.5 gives 11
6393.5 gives 10.6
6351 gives 10.3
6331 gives 10.3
